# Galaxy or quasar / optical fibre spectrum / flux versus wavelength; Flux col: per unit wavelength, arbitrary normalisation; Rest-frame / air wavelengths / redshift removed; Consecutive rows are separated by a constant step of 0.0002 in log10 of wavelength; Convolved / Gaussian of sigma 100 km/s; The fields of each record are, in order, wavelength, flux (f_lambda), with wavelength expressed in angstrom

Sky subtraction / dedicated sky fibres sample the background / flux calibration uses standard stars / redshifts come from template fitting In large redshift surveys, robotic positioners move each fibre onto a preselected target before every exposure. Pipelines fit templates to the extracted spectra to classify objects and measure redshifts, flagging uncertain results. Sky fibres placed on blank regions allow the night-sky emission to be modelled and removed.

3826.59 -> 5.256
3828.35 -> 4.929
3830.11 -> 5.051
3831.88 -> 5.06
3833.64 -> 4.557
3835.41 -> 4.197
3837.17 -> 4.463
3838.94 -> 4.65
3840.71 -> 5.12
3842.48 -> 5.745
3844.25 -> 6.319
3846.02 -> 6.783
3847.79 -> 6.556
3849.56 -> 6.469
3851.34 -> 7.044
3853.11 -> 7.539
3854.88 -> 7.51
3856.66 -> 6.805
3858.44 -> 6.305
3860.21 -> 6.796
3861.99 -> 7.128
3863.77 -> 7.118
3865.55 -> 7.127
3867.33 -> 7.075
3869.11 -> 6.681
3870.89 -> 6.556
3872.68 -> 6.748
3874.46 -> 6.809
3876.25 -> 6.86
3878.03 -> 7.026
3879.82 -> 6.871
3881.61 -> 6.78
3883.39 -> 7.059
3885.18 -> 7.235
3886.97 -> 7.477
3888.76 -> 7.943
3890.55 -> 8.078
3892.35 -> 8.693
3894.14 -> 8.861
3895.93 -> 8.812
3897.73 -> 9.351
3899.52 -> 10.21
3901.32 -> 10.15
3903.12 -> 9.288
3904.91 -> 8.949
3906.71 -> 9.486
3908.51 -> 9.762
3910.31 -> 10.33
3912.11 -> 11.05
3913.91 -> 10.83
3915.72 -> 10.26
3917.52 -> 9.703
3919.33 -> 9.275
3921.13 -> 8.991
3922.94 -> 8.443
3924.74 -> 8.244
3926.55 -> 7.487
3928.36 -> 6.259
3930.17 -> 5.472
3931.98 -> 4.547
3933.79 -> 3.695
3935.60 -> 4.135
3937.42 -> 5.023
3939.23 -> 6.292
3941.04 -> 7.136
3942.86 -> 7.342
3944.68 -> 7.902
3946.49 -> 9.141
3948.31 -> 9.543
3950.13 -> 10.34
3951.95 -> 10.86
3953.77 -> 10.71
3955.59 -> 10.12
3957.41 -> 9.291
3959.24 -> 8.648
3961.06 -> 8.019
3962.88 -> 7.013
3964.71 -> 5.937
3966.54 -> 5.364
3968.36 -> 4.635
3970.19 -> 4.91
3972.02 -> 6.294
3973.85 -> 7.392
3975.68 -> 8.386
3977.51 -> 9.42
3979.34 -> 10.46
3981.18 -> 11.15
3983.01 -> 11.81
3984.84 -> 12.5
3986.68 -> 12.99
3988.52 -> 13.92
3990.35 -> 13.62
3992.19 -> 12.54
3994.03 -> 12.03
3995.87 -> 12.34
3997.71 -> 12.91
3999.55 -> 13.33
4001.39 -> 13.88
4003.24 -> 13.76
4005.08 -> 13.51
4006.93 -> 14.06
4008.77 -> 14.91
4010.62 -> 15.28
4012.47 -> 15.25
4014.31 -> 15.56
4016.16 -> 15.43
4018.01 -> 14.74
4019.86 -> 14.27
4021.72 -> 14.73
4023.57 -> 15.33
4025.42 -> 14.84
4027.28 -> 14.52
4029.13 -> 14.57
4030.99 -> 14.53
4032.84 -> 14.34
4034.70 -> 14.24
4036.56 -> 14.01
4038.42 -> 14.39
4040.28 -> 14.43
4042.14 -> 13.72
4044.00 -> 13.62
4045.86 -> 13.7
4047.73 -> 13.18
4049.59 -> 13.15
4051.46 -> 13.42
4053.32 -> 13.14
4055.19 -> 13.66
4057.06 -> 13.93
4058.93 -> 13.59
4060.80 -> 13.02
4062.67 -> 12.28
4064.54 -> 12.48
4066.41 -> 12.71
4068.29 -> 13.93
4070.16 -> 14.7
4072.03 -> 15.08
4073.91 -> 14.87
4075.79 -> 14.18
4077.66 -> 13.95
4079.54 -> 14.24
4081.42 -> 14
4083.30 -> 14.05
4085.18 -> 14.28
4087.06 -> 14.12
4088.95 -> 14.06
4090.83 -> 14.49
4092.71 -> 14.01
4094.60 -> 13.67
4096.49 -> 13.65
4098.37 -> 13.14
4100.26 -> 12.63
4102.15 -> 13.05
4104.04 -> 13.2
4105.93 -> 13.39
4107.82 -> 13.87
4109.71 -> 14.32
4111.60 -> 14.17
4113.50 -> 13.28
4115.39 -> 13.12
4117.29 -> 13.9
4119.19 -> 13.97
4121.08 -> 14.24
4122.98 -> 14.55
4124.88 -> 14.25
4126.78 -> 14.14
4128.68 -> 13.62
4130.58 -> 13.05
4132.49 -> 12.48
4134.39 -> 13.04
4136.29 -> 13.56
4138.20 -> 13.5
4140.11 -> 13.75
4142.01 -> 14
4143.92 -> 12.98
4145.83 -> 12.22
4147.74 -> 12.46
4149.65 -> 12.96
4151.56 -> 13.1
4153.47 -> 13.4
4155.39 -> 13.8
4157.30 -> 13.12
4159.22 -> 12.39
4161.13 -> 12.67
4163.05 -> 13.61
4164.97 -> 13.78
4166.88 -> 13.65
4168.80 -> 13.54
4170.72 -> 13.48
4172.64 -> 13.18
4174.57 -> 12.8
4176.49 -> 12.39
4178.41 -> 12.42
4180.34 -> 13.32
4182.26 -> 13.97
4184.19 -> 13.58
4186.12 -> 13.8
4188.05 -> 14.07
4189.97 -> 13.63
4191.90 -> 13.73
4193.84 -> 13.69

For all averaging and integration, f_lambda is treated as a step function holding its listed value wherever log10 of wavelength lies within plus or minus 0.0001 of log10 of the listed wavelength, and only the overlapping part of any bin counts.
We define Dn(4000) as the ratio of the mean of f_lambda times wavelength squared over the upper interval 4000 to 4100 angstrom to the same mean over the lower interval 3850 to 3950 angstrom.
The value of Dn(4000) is 1.95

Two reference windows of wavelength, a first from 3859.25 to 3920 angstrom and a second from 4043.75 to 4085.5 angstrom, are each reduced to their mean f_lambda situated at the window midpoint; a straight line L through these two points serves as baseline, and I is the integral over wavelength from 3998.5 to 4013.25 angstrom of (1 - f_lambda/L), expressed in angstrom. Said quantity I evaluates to -2.9 angstrom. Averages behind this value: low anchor 8.3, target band 14.2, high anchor 13.7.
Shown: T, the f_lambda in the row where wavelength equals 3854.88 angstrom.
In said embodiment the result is 7.51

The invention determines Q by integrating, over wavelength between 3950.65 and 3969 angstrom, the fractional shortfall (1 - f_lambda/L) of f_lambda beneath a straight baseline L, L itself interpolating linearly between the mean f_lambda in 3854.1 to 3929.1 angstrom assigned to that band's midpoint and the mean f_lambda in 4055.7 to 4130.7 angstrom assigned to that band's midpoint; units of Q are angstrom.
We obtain 3.4 angstrom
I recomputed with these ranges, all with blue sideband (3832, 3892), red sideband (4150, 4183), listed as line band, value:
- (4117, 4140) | -2.44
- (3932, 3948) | 3.77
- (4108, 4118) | -1.43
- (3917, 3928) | -0.89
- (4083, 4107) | -4.16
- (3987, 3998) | -4.06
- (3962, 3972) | 3.65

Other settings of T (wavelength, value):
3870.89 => 6.556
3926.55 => 7.487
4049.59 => 13.15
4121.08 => 14.24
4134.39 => 13.04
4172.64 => 13.18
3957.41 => 9.291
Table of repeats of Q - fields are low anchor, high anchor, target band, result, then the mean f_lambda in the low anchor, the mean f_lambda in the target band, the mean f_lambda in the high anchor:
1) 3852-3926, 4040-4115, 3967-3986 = 3.7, 8.2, 8.68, 13.7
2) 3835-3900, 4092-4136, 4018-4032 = -4.3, 7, 14.7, 13.6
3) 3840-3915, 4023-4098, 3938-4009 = 6.7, 7.77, 10.1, 13.9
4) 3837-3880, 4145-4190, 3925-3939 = 4.7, 6.59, 5.42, 13.2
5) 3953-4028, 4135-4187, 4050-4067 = -1.2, 11.6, 13.1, 13.2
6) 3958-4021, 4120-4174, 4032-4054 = -3.2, 11.4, 13.8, 13.4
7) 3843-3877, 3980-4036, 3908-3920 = -1.0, 6.84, 10.2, 13.9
